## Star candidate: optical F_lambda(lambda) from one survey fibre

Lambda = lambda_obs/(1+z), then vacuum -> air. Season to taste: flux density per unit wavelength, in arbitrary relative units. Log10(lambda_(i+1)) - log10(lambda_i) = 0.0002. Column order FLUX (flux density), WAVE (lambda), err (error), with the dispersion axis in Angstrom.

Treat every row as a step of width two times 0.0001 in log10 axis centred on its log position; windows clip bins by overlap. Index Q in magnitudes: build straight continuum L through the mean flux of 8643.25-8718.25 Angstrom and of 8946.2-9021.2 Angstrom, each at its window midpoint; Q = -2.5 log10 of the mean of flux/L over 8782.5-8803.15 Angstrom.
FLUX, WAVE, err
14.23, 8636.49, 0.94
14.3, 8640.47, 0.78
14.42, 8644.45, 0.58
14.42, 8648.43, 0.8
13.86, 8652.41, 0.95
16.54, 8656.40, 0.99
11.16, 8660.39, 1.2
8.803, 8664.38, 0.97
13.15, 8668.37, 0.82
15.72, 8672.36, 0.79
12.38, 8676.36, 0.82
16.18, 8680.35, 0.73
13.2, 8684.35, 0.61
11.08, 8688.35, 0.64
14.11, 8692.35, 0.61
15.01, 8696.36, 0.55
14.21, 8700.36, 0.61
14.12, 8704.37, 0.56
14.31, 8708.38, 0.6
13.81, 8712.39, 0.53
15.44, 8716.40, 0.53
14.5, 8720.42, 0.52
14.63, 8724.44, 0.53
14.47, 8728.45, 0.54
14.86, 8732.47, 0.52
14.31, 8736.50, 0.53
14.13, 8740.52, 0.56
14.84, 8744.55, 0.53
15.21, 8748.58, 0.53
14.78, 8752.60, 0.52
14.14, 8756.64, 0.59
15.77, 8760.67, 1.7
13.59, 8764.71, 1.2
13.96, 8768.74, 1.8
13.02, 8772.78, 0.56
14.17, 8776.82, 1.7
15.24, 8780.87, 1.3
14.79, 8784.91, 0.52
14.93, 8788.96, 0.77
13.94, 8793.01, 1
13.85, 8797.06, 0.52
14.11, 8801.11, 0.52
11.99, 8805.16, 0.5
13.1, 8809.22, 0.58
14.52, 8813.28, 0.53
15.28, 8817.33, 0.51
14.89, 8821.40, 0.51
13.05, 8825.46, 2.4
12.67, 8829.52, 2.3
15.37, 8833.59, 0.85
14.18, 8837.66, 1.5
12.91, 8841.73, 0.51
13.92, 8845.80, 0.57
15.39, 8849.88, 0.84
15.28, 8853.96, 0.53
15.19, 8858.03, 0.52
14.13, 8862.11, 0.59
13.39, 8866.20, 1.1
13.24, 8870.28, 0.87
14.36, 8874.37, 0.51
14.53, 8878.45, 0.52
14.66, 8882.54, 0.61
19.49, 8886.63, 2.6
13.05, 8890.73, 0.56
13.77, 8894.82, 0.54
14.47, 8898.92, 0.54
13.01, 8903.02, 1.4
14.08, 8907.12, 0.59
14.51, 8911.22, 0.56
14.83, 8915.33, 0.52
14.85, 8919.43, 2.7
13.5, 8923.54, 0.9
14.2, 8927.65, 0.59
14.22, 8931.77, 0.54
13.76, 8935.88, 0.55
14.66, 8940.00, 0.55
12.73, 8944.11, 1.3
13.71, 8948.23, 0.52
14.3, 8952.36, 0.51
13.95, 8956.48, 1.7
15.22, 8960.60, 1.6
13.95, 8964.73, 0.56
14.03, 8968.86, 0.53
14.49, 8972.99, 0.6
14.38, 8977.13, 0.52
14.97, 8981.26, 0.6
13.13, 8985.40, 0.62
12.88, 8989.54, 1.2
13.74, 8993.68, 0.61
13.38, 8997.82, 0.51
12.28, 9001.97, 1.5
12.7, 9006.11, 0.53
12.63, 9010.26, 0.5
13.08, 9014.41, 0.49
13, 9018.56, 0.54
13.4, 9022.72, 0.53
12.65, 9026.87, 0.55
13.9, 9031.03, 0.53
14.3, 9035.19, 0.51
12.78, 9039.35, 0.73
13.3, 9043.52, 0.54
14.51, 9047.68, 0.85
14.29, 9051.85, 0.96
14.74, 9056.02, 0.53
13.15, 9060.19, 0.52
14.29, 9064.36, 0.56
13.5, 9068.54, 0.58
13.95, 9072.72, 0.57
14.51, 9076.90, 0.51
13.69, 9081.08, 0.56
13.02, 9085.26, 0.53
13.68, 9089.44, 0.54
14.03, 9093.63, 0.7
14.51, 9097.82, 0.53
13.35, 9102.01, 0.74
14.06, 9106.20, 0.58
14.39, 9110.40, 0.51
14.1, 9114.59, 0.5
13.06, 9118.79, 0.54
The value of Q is -0.047 mag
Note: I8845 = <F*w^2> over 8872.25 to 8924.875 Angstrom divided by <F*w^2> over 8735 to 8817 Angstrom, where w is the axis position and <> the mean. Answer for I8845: 1.1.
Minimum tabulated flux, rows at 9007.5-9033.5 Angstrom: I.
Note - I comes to 12.63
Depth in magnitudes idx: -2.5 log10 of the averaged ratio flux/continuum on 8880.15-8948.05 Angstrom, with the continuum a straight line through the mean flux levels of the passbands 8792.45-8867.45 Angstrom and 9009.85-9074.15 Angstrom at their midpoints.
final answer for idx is -0.03 mag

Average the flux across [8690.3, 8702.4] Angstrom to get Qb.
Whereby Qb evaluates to 14.4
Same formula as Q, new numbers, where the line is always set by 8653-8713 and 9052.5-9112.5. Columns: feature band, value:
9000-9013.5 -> 0.105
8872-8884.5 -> -0.056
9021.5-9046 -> 0.038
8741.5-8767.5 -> -0.079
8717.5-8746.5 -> -0.072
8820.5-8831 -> 0.021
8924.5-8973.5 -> -0.020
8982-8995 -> 0.036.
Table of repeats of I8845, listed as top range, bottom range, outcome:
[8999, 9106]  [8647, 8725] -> 1.07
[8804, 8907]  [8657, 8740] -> 1.07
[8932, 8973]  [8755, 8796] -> 1.02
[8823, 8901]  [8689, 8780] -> 1.03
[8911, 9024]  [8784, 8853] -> 1.01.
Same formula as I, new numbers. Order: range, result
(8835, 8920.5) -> 12.91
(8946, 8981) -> 13.71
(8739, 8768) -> 13.59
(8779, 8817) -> 11.99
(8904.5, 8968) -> 12.73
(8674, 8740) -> 11.08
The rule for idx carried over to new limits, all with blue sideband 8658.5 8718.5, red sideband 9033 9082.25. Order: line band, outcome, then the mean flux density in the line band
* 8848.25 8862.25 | -0.106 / 15.1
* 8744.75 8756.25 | -0.096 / 14.8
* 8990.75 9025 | 0.068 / 13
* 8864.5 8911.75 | -0.050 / 14.4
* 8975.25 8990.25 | -0.006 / 13.9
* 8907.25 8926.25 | -0.047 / 14.4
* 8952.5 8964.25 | -0.050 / 14.5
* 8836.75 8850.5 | -0.021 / 14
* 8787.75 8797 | -0.049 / 14.3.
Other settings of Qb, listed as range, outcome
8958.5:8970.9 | 14.4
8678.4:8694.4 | 13.6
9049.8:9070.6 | 14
